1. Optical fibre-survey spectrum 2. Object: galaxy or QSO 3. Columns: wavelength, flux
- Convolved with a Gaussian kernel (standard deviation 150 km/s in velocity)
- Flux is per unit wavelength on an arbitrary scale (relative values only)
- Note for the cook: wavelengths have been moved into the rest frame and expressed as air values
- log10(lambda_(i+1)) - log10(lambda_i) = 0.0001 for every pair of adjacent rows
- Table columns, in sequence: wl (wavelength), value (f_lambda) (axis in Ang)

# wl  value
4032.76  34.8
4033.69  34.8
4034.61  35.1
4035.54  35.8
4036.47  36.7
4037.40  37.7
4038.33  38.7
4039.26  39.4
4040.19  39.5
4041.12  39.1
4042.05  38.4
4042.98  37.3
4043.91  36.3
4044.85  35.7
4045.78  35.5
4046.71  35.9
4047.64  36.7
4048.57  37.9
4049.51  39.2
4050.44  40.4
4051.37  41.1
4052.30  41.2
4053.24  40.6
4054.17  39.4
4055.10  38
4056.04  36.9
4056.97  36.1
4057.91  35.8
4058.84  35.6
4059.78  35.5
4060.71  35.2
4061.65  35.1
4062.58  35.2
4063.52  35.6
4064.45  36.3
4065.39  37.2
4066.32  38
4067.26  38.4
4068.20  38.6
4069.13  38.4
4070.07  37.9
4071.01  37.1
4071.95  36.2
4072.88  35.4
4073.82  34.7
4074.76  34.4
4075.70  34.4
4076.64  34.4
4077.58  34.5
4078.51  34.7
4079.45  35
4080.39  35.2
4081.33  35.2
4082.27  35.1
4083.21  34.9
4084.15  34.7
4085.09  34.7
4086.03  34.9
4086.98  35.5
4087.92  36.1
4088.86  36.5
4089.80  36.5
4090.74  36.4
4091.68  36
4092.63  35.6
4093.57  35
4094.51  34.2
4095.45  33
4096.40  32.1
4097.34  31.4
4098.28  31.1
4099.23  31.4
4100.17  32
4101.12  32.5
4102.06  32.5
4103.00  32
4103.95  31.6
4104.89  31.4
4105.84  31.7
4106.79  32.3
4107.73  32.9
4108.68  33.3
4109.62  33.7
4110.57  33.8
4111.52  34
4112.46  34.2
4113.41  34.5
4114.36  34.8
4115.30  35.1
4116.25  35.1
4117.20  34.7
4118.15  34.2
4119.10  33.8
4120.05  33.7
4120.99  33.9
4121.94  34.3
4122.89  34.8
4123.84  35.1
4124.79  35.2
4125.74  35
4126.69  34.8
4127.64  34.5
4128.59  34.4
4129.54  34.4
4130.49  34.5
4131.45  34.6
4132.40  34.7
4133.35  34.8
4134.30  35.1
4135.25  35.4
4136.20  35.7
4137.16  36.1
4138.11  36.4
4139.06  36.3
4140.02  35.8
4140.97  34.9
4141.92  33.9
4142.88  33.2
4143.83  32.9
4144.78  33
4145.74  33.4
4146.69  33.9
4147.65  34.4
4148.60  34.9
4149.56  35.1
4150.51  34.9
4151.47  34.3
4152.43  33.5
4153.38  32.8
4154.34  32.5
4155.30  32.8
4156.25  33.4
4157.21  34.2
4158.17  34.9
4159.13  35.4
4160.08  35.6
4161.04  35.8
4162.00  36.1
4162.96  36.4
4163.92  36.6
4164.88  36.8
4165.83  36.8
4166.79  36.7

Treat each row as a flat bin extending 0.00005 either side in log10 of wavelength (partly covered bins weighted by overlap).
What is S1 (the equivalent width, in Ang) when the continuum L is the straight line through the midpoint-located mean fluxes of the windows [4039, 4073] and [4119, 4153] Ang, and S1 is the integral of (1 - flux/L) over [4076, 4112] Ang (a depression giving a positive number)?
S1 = 2.2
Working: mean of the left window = 37.5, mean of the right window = 34.6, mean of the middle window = 33.9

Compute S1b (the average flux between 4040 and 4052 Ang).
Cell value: 37.9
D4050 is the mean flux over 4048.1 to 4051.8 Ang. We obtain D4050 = 39.6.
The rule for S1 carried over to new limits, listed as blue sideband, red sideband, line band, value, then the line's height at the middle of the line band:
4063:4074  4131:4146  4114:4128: 0.3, 35.4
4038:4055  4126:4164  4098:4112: 1.5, 36.2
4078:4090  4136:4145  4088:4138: 1.4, 35.1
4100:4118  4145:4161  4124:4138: -0.5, 33.7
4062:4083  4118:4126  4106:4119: 0.3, 34.7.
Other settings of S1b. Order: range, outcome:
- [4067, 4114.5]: 34.4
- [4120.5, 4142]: 35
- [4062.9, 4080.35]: 36.1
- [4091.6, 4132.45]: 33.7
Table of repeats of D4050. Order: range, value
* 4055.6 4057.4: 36.6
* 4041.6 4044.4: 37.2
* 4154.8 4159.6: 34.1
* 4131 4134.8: 34.9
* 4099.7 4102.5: 32.3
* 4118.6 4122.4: 34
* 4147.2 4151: 34.8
